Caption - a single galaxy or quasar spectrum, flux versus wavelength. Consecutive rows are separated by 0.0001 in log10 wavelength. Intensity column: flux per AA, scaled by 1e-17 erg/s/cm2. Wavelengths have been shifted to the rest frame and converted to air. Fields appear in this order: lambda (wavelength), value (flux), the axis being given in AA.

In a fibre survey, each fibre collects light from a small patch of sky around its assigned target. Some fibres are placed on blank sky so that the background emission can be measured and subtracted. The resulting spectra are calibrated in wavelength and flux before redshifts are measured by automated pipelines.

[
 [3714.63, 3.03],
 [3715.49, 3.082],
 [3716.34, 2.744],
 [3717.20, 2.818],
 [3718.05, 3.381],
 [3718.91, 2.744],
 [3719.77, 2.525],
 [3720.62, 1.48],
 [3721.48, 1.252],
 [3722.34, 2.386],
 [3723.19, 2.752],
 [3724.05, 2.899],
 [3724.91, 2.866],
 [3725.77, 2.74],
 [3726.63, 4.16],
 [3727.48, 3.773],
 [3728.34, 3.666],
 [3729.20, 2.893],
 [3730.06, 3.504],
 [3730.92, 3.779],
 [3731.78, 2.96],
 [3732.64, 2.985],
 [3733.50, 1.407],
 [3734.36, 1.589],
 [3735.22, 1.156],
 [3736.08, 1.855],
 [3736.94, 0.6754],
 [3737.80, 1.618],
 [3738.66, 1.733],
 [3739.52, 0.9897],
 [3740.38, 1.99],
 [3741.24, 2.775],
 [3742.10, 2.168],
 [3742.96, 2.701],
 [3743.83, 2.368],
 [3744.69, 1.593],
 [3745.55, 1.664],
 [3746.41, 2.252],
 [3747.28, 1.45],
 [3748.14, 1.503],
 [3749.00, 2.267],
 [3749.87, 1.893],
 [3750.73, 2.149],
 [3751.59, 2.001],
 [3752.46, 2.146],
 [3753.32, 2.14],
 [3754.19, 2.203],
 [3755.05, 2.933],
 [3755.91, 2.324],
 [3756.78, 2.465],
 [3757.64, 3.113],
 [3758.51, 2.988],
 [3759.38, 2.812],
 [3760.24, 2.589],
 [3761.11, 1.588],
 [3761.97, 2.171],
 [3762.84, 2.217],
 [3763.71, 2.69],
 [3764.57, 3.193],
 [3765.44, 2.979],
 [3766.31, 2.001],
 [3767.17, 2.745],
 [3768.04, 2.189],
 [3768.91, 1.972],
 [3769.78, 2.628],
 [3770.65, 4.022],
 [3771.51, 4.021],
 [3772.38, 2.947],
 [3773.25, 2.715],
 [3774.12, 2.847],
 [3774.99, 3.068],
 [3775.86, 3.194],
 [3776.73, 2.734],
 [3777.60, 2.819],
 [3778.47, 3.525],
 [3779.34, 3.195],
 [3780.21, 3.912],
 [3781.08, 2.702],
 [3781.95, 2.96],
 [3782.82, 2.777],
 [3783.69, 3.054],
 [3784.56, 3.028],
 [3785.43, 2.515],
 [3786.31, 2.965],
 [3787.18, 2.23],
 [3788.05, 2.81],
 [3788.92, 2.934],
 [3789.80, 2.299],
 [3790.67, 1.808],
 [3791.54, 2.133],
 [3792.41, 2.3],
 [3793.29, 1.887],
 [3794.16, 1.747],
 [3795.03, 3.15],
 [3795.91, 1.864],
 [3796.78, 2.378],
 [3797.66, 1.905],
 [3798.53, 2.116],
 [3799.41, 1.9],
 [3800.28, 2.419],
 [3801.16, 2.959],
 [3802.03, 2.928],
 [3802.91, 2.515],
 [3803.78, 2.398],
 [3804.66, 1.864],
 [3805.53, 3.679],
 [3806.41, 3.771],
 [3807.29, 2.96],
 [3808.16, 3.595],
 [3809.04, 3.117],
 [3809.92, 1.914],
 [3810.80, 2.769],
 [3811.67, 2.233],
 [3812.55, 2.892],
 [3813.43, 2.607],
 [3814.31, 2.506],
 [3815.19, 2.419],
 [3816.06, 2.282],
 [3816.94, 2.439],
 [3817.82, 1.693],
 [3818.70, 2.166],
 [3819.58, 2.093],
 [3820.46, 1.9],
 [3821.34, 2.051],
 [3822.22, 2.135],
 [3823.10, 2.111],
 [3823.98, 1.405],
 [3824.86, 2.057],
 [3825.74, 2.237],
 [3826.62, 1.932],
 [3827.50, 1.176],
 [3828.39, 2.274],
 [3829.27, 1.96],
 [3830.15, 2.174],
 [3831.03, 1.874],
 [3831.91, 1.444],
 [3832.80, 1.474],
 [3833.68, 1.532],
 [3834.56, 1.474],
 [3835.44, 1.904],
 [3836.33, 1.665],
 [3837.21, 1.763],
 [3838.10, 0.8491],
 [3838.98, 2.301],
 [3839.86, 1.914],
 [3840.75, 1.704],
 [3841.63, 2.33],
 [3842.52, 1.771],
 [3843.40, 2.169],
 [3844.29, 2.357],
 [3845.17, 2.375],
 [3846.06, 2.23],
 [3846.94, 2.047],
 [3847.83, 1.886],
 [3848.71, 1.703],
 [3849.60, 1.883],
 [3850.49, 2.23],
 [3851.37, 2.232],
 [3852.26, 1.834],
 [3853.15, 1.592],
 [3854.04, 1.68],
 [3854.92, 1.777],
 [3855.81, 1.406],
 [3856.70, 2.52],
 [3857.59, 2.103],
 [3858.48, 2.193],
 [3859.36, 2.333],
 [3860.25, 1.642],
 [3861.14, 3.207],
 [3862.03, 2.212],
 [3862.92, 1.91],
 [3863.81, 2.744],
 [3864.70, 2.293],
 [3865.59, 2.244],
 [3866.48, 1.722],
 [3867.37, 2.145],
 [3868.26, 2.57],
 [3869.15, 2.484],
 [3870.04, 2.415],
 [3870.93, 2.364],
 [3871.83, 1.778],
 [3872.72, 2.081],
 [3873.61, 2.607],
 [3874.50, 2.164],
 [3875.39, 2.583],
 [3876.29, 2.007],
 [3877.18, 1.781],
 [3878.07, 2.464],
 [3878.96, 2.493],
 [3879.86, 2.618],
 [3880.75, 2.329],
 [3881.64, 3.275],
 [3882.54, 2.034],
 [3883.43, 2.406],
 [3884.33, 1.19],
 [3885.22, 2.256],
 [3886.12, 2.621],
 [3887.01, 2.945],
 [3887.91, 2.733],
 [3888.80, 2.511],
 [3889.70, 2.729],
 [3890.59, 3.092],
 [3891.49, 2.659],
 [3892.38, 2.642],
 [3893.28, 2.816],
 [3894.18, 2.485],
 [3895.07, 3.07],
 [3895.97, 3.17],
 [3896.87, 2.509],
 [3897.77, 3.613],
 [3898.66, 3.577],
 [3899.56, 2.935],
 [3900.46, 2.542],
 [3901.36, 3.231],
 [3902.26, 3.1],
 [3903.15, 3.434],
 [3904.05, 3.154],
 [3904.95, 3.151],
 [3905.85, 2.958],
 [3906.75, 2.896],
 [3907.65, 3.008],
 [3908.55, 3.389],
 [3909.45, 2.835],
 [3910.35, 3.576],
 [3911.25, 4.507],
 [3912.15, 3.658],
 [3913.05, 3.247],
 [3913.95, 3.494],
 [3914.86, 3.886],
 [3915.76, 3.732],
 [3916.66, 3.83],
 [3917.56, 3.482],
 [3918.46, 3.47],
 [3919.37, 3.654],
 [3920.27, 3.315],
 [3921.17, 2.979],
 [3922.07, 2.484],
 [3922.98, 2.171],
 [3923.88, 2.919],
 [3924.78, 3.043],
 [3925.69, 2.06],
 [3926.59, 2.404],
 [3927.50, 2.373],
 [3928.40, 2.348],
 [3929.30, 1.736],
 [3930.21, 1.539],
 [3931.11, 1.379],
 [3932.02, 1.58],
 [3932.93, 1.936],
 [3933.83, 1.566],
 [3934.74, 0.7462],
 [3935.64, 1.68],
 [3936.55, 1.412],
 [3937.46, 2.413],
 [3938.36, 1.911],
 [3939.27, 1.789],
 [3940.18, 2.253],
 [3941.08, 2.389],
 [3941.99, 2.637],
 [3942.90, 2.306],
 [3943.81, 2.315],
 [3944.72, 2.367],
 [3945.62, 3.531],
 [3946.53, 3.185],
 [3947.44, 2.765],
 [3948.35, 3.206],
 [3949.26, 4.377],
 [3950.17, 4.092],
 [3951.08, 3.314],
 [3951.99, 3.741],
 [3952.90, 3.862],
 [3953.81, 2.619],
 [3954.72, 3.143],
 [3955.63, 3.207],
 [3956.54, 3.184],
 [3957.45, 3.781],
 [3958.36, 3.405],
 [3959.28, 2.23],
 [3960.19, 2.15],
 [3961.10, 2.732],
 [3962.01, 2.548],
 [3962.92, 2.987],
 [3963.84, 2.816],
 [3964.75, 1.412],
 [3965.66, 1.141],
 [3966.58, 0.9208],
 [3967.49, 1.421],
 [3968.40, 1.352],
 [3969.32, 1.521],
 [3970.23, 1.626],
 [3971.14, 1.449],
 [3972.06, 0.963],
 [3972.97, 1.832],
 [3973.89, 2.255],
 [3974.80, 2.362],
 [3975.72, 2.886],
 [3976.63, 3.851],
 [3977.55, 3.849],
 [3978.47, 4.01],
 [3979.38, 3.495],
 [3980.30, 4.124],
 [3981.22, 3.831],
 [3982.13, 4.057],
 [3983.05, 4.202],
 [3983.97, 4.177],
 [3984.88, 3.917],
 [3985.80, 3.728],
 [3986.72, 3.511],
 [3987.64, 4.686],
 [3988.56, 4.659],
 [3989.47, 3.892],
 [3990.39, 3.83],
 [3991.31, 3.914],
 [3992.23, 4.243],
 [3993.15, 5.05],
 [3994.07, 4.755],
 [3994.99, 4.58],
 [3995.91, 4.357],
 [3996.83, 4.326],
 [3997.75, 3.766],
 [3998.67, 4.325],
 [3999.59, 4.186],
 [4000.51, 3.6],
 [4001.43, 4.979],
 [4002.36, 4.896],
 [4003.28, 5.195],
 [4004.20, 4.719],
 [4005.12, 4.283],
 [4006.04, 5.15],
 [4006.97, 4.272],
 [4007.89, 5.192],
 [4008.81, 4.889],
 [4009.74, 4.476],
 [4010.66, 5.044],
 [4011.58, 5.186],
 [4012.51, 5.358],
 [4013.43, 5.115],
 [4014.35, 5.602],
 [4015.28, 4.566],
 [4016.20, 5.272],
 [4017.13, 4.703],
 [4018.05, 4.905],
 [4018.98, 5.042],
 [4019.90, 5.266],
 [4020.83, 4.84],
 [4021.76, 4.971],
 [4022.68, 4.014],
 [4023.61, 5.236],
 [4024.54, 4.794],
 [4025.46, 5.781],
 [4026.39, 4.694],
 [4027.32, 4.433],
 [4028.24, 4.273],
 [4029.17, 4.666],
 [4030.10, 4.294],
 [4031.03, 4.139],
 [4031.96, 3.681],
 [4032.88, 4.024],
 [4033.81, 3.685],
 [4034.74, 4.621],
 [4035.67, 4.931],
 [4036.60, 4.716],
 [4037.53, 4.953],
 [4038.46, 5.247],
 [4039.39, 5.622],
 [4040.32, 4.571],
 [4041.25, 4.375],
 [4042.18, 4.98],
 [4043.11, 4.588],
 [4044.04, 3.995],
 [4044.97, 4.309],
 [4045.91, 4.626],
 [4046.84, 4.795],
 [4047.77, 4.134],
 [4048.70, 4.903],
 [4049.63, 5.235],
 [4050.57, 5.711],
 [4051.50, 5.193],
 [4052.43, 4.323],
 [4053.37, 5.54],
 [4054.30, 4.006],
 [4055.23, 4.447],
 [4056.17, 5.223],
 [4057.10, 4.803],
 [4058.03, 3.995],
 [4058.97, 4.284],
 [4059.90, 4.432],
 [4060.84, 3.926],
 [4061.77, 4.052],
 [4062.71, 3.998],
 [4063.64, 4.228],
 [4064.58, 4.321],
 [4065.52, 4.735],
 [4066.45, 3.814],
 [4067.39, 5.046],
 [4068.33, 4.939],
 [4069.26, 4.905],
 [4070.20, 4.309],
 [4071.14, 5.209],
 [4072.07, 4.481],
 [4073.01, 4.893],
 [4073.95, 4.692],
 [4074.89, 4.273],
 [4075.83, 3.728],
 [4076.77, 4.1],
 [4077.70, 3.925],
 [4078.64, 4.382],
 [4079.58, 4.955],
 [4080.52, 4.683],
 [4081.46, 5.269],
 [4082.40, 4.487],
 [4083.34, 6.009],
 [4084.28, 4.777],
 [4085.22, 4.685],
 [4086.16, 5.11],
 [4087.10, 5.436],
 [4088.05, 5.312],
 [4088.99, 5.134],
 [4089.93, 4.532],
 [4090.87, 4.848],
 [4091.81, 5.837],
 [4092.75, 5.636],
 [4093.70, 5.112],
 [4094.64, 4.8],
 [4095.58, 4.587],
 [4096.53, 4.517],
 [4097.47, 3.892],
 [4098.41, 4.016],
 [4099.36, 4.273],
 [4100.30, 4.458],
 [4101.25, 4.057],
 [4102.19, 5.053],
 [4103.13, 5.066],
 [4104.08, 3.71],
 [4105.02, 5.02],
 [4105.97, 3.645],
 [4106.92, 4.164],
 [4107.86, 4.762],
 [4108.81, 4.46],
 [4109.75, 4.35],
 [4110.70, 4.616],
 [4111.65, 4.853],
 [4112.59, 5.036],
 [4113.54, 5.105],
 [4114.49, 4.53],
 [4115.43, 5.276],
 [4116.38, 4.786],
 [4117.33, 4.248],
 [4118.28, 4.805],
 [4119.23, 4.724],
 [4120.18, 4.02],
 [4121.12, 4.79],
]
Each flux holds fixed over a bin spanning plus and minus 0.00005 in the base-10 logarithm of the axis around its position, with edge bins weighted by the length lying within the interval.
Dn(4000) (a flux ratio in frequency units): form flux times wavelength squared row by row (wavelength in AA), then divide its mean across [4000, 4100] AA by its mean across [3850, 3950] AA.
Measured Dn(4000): 2.0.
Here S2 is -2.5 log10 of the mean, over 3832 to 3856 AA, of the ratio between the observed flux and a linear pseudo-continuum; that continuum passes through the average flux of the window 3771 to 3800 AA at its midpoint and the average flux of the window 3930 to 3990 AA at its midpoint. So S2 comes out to 0.41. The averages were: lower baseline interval 2.68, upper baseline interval 2.74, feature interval 1.85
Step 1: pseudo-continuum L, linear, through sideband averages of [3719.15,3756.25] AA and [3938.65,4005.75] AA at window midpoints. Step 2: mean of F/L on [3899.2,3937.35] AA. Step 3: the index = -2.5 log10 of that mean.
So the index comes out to 0.10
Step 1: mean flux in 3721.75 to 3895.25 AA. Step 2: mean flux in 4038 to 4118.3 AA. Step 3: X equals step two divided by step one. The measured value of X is 1.98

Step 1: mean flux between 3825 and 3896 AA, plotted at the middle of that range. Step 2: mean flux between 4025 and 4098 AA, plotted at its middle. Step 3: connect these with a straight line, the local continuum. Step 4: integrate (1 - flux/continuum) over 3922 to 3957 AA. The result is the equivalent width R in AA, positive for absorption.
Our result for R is 7.2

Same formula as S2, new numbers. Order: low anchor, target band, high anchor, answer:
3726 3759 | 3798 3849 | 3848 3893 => 0.05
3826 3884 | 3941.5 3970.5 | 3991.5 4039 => 0.34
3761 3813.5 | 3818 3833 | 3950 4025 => 0.45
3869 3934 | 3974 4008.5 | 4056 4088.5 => -0.12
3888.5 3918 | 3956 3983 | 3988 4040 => 0.50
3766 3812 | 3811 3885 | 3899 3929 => 0.36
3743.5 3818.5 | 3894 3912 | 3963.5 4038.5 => 0.07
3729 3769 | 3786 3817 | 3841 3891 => -0.13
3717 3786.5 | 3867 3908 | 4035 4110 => 0.29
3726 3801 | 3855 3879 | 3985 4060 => 0.44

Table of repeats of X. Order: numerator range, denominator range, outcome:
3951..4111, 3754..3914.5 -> 1.71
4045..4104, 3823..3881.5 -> 2.28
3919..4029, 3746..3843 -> 1.43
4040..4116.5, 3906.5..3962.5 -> 1.66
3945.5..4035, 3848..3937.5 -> 1.51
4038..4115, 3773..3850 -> 2.00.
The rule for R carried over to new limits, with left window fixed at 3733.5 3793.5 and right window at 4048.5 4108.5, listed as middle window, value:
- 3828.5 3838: 3.9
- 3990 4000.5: -0.5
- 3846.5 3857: 4.0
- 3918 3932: 4.2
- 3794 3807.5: 0.8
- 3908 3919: -0.3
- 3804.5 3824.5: 2.3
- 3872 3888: 4.5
